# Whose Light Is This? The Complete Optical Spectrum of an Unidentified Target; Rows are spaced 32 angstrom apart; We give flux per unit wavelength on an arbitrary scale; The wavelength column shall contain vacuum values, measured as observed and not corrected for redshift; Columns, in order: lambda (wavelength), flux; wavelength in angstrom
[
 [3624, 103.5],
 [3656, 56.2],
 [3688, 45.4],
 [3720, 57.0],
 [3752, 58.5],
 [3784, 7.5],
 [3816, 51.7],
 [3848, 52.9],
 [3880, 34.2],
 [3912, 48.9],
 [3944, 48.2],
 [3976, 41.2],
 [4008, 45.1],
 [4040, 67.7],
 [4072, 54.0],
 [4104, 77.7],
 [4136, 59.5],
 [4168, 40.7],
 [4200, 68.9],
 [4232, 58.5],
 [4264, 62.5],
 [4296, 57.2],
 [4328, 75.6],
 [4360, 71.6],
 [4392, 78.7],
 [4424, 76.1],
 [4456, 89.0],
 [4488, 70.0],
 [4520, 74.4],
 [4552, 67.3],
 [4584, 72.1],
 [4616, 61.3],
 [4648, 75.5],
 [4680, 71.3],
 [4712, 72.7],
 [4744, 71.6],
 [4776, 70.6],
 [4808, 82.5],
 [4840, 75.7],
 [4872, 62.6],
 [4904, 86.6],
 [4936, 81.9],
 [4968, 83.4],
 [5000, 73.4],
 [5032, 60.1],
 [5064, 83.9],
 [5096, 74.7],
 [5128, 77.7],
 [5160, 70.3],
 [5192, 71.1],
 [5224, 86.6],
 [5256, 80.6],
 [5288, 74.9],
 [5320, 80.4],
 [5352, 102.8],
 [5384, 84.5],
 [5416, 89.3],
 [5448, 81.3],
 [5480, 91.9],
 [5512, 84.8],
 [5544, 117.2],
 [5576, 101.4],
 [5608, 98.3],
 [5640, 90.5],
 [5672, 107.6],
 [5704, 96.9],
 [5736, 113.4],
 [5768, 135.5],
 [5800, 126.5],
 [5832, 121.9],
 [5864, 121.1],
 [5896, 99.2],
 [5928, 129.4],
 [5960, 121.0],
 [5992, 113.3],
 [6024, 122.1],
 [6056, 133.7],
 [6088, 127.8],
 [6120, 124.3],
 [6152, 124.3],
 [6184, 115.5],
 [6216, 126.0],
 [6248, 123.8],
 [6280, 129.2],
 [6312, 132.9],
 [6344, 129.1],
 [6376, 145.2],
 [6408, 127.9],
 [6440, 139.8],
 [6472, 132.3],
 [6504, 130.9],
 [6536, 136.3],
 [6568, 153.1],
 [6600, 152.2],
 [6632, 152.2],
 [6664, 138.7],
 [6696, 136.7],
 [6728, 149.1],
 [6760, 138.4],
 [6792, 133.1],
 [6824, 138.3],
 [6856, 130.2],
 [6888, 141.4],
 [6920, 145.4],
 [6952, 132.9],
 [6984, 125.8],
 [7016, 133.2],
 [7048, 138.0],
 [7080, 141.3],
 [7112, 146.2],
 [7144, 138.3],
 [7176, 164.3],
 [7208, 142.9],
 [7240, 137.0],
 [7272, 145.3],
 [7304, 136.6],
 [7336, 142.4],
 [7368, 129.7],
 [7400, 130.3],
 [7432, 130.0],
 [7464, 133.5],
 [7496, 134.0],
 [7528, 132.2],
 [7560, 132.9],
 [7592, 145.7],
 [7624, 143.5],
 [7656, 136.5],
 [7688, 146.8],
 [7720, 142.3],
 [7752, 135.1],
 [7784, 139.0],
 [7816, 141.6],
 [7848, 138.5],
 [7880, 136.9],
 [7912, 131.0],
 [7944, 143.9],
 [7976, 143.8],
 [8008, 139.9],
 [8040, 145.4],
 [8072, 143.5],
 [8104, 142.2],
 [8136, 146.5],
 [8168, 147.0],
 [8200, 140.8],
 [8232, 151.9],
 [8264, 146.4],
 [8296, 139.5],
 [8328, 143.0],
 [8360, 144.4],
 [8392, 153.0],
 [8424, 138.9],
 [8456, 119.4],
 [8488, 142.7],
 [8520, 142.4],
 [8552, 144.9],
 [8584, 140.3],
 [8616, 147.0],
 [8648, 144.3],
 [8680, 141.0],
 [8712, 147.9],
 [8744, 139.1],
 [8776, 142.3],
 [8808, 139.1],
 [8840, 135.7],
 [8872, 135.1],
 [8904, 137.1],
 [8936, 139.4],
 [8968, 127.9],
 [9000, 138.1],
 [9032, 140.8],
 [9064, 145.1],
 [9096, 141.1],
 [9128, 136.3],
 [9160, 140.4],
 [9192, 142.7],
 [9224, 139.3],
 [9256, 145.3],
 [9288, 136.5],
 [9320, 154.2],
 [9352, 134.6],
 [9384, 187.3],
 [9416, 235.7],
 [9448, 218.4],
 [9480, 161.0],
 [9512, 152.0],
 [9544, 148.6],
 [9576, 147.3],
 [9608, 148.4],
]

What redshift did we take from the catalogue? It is 0.435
